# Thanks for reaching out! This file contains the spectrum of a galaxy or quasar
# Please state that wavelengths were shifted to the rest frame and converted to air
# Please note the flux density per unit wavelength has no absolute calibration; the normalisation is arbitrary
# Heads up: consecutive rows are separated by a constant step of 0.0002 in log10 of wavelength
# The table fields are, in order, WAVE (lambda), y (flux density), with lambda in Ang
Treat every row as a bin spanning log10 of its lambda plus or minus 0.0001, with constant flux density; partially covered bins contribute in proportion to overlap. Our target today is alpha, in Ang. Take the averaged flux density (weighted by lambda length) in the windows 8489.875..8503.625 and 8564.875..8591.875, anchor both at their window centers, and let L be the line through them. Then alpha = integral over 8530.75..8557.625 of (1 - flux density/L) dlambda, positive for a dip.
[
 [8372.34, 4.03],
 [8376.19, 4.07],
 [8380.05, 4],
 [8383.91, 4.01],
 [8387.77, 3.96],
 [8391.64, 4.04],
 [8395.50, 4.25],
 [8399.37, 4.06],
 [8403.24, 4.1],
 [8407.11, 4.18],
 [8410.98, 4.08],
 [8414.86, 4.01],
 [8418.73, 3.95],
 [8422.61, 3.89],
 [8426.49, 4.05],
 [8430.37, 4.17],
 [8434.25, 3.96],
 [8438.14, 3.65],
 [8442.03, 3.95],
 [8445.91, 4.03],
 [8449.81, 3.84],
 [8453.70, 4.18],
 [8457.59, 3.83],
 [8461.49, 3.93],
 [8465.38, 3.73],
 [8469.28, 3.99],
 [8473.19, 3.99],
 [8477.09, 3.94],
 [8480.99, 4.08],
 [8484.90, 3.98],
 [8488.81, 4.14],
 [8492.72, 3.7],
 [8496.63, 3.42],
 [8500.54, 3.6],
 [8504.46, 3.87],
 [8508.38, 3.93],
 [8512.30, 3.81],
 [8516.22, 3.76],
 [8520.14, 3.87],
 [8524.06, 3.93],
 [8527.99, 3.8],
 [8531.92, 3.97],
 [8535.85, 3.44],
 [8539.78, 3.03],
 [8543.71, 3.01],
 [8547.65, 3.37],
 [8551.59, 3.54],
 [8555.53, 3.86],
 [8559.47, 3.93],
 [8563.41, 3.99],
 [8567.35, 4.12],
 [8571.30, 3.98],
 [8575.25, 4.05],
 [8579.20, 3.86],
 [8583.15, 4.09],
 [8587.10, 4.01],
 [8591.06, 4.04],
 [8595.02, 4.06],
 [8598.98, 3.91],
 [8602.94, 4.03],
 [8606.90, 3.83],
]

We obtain 2.9 Ang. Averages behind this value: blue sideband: 3.63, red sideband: 4.02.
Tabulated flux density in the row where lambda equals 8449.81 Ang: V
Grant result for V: 3.84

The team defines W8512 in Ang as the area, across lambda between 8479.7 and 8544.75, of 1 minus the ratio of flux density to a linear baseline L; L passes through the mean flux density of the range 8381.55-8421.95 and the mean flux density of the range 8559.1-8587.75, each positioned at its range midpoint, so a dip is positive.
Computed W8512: 4.8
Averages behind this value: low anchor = 4.06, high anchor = 4.01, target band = 3.73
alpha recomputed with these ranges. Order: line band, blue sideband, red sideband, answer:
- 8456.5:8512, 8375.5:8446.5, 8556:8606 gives 2.01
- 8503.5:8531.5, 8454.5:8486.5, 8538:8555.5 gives -2.44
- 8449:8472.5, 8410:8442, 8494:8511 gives -0.46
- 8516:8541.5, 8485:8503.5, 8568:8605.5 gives 1.04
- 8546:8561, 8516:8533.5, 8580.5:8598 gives 1.03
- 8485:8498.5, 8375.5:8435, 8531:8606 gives 0.46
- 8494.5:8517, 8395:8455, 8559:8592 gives 1.58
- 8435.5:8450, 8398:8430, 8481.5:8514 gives 0.34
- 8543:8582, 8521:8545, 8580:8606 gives -0.19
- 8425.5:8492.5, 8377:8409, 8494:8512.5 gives -1.73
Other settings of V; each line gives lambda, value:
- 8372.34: 4.03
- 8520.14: 3.87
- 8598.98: 3.91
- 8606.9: 3.83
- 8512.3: 3.81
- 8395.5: 4.25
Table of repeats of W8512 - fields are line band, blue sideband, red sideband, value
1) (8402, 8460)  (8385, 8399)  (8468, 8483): 0.73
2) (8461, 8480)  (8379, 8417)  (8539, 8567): -0.39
